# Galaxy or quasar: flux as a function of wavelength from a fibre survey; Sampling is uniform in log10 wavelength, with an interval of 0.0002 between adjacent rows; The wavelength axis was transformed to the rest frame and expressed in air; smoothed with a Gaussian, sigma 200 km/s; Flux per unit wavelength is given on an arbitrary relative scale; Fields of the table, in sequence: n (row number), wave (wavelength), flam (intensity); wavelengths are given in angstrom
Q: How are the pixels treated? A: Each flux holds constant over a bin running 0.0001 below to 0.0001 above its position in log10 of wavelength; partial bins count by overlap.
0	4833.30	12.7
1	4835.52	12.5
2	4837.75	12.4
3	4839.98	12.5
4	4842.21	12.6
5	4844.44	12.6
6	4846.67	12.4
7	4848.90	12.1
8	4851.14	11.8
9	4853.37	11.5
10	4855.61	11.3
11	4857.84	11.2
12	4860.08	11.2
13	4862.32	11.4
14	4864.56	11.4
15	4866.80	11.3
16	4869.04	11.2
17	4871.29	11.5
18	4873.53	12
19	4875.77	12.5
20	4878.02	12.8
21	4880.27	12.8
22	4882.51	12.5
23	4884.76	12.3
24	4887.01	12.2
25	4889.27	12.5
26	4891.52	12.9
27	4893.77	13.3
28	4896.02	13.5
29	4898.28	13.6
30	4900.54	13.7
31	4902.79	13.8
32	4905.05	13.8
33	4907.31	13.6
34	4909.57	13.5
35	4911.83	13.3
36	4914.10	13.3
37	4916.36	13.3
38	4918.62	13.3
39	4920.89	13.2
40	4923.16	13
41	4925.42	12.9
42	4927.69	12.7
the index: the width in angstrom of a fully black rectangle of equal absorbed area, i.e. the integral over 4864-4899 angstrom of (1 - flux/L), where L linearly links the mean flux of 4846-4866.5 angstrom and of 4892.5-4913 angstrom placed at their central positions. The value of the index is 0.71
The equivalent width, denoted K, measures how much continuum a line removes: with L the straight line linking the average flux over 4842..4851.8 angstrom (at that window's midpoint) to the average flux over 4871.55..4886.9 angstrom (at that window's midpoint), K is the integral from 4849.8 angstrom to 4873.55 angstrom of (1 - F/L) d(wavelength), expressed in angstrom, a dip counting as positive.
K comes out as 1.8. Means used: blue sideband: 12.3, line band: 11.4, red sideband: 12.4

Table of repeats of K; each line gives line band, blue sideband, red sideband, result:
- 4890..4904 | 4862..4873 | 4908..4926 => -1.1 angstrom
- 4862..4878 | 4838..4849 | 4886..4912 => 1.5 angstrom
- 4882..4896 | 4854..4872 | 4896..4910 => 0.2 angstrom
